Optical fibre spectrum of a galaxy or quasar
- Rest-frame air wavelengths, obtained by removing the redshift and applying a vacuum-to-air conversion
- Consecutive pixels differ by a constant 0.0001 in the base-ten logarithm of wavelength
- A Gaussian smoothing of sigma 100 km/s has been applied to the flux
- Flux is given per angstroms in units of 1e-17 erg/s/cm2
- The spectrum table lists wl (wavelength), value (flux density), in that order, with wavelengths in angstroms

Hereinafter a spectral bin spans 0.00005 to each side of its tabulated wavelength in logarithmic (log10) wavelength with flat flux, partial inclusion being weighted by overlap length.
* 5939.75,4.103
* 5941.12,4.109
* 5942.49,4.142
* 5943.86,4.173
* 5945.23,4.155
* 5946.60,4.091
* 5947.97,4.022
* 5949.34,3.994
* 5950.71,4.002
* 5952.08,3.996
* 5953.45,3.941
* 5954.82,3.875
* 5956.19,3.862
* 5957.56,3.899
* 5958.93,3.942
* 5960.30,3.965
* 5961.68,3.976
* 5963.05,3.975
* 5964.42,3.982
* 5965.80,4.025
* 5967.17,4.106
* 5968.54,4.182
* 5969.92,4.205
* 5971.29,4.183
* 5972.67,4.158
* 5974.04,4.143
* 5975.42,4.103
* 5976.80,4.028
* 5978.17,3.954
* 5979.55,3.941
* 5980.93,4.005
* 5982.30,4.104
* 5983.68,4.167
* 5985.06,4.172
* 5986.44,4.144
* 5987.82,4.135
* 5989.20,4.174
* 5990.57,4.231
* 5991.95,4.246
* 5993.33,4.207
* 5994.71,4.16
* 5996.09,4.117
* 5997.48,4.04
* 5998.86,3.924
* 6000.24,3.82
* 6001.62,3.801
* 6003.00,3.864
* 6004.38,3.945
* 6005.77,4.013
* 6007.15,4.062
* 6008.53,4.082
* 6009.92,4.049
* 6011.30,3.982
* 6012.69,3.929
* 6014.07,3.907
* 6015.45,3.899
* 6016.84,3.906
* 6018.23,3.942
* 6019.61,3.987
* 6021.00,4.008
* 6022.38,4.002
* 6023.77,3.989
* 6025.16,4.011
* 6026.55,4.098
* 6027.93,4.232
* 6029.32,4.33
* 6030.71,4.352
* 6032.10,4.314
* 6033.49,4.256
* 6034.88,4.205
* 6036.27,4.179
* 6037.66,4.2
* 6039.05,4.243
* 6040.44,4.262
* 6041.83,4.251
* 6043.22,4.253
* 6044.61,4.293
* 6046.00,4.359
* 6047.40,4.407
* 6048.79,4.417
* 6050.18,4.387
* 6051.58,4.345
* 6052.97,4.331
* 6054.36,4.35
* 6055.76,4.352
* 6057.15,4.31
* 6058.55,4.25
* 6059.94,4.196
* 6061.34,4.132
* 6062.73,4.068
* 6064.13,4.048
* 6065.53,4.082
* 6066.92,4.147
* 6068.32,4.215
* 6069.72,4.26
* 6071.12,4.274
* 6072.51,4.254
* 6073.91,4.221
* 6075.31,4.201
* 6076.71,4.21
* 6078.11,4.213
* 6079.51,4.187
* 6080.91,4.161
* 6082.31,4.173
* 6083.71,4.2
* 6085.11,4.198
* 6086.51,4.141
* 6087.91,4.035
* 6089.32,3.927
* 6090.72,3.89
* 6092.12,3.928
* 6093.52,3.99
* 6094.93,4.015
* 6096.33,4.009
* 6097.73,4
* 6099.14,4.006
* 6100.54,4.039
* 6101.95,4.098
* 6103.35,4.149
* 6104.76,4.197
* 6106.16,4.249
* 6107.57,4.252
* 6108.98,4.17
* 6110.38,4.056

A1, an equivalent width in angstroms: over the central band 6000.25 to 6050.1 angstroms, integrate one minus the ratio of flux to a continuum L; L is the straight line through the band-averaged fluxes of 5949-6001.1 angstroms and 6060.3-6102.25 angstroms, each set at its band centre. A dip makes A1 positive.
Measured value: -0.4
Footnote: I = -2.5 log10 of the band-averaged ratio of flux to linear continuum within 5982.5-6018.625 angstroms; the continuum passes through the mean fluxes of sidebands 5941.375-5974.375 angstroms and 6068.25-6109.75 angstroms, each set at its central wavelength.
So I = 0.01 mag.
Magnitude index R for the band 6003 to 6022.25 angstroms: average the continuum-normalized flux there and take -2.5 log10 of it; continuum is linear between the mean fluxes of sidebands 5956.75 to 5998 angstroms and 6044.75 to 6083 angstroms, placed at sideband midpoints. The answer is 0.05 mag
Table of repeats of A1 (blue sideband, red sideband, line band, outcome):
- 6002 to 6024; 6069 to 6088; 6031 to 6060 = -1.5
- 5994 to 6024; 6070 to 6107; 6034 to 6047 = -0.7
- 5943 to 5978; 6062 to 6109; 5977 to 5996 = -0.3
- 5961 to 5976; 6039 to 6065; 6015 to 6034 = 0.5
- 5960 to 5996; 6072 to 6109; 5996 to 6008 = 0.5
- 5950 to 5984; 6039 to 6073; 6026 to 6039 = -0.1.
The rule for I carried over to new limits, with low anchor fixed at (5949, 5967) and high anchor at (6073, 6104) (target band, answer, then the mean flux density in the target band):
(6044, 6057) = -0.079 mag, 4.36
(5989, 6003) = -0.016 mag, 4.06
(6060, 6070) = -0.017 mag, 4.13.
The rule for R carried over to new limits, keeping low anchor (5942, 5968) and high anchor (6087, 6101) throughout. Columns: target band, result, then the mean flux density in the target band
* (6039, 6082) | -0.07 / 4.25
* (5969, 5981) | -0.02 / 4.08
